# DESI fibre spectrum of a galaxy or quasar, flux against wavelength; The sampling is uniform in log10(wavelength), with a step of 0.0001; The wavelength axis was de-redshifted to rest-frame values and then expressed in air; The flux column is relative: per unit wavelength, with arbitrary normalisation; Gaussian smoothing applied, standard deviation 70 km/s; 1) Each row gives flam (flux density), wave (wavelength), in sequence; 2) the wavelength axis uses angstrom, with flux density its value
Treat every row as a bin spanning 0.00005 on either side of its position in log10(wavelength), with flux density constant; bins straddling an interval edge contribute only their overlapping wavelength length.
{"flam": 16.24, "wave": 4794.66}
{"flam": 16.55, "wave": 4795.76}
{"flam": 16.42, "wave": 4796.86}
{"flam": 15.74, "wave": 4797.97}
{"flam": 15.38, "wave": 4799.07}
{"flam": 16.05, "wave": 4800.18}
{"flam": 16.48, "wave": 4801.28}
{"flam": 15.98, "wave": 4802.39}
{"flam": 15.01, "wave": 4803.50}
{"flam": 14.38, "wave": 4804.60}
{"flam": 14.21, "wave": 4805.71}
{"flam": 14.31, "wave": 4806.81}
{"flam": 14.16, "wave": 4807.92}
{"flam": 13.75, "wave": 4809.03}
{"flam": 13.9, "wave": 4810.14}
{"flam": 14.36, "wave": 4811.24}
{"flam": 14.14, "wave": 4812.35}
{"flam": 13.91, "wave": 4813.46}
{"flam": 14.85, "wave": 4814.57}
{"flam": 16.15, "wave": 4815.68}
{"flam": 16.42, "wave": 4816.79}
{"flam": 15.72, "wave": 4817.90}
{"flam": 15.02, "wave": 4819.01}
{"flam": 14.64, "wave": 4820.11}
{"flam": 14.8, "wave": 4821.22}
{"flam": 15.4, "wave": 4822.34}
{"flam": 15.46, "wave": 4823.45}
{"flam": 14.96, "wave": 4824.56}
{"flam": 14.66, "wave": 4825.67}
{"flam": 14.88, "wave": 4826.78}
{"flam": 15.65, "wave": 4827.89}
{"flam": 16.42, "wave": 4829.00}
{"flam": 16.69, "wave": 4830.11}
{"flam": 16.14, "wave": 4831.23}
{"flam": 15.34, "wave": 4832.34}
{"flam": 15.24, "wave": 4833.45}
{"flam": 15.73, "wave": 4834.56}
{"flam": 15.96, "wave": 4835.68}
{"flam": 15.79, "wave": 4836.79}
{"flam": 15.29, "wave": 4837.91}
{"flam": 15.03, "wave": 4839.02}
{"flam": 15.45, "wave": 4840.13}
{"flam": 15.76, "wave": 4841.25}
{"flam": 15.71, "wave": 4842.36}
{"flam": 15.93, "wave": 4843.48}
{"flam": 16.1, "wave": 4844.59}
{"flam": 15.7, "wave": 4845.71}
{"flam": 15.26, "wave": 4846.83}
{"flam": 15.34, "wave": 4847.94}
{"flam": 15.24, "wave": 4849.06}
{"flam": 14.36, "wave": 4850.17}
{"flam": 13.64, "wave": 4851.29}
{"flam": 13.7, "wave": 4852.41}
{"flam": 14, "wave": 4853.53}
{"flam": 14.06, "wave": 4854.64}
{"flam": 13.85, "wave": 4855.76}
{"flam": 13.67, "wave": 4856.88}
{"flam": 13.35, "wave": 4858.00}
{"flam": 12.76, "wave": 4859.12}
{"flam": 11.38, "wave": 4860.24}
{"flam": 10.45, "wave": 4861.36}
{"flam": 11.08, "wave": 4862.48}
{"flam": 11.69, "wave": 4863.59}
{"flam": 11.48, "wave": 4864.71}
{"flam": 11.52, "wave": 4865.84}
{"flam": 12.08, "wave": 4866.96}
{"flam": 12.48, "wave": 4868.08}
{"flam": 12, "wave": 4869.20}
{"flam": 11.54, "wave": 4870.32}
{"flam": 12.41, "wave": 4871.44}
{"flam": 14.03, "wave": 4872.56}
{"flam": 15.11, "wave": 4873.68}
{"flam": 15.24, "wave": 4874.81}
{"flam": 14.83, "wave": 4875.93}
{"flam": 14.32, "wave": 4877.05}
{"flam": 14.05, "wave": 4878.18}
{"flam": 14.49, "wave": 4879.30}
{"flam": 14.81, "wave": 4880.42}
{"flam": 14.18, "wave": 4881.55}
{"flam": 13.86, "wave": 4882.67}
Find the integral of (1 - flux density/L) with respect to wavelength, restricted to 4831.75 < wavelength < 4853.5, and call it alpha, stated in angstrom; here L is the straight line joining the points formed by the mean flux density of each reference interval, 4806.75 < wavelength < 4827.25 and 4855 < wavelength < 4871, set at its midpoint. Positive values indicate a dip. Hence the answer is -3.2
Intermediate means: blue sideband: 14.8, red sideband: 12.1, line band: 15.3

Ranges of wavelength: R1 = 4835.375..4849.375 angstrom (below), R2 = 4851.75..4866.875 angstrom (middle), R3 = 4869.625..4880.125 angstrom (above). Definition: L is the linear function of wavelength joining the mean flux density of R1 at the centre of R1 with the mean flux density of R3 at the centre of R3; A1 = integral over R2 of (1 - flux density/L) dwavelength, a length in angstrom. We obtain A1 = 2.3 angstrom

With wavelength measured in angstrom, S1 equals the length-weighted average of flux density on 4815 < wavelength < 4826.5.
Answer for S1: 15.3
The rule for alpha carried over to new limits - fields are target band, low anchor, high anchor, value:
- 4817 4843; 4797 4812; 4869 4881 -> -1.6 angstrom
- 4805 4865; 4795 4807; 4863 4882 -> -0.5 angstrom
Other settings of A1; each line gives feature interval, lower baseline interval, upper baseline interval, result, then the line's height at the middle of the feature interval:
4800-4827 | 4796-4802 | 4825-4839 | 1.6 angstrom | 15.9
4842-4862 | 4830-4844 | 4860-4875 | -0.1 angstrom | 14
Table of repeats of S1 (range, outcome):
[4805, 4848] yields 15.2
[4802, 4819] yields 14.7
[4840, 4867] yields 13.7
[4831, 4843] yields 15.6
